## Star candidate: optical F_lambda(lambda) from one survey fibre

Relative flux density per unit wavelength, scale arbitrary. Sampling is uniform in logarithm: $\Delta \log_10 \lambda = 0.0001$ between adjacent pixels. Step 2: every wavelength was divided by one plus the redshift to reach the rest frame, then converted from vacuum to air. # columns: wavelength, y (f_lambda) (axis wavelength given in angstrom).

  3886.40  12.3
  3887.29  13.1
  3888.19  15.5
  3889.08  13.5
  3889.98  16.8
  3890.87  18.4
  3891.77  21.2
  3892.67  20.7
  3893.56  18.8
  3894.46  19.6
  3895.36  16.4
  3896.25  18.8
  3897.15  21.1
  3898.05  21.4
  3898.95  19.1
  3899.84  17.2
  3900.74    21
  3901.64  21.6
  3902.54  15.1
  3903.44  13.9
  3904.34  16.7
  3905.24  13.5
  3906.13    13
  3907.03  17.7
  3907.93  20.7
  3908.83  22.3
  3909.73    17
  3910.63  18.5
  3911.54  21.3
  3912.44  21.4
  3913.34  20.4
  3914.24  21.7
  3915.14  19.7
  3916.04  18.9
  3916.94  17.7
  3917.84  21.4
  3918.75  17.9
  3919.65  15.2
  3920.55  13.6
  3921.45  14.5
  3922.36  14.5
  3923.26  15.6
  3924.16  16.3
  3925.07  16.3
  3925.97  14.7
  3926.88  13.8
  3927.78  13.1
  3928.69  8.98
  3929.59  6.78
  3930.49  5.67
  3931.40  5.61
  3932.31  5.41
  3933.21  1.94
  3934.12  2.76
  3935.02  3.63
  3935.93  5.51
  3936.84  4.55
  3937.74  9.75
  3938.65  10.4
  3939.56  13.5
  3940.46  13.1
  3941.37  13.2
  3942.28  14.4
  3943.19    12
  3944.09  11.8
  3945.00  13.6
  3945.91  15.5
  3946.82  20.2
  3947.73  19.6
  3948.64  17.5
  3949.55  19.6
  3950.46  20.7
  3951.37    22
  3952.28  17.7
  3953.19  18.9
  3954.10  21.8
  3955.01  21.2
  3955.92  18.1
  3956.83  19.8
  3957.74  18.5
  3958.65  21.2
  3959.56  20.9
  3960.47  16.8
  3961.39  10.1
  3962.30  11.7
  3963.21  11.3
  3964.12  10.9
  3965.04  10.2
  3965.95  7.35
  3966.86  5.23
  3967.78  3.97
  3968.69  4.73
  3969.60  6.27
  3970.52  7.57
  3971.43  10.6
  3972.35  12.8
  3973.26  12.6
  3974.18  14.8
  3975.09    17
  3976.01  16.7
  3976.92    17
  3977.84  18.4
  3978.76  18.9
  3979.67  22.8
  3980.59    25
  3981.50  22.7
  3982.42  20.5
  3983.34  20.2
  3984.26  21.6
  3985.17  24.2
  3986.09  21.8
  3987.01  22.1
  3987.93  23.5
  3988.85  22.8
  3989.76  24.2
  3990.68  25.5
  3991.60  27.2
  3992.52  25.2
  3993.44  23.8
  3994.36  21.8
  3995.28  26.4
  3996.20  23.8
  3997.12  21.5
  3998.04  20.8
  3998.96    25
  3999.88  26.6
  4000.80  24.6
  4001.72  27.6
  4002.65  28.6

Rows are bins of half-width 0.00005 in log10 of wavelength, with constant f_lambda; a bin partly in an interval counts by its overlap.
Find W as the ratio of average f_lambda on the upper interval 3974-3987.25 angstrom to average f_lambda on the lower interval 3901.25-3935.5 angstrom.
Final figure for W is 1.39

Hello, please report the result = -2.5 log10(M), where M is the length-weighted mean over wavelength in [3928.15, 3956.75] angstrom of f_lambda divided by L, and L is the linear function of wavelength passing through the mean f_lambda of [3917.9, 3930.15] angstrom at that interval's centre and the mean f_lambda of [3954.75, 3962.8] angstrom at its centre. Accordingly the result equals 0.251 mag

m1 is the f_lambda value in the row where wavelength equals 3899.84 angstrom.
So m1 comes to 17.2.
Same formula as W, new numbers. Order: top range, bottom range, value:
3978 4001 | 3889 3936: 1.48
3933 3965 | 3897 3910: 0.80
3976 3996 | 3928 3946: 2.55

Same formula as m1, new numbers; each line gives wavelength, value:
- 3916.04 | 18.9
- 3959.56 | 20.9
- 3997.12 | 21.5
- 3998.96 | 25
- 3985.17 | 24.2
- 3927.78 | 13.1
